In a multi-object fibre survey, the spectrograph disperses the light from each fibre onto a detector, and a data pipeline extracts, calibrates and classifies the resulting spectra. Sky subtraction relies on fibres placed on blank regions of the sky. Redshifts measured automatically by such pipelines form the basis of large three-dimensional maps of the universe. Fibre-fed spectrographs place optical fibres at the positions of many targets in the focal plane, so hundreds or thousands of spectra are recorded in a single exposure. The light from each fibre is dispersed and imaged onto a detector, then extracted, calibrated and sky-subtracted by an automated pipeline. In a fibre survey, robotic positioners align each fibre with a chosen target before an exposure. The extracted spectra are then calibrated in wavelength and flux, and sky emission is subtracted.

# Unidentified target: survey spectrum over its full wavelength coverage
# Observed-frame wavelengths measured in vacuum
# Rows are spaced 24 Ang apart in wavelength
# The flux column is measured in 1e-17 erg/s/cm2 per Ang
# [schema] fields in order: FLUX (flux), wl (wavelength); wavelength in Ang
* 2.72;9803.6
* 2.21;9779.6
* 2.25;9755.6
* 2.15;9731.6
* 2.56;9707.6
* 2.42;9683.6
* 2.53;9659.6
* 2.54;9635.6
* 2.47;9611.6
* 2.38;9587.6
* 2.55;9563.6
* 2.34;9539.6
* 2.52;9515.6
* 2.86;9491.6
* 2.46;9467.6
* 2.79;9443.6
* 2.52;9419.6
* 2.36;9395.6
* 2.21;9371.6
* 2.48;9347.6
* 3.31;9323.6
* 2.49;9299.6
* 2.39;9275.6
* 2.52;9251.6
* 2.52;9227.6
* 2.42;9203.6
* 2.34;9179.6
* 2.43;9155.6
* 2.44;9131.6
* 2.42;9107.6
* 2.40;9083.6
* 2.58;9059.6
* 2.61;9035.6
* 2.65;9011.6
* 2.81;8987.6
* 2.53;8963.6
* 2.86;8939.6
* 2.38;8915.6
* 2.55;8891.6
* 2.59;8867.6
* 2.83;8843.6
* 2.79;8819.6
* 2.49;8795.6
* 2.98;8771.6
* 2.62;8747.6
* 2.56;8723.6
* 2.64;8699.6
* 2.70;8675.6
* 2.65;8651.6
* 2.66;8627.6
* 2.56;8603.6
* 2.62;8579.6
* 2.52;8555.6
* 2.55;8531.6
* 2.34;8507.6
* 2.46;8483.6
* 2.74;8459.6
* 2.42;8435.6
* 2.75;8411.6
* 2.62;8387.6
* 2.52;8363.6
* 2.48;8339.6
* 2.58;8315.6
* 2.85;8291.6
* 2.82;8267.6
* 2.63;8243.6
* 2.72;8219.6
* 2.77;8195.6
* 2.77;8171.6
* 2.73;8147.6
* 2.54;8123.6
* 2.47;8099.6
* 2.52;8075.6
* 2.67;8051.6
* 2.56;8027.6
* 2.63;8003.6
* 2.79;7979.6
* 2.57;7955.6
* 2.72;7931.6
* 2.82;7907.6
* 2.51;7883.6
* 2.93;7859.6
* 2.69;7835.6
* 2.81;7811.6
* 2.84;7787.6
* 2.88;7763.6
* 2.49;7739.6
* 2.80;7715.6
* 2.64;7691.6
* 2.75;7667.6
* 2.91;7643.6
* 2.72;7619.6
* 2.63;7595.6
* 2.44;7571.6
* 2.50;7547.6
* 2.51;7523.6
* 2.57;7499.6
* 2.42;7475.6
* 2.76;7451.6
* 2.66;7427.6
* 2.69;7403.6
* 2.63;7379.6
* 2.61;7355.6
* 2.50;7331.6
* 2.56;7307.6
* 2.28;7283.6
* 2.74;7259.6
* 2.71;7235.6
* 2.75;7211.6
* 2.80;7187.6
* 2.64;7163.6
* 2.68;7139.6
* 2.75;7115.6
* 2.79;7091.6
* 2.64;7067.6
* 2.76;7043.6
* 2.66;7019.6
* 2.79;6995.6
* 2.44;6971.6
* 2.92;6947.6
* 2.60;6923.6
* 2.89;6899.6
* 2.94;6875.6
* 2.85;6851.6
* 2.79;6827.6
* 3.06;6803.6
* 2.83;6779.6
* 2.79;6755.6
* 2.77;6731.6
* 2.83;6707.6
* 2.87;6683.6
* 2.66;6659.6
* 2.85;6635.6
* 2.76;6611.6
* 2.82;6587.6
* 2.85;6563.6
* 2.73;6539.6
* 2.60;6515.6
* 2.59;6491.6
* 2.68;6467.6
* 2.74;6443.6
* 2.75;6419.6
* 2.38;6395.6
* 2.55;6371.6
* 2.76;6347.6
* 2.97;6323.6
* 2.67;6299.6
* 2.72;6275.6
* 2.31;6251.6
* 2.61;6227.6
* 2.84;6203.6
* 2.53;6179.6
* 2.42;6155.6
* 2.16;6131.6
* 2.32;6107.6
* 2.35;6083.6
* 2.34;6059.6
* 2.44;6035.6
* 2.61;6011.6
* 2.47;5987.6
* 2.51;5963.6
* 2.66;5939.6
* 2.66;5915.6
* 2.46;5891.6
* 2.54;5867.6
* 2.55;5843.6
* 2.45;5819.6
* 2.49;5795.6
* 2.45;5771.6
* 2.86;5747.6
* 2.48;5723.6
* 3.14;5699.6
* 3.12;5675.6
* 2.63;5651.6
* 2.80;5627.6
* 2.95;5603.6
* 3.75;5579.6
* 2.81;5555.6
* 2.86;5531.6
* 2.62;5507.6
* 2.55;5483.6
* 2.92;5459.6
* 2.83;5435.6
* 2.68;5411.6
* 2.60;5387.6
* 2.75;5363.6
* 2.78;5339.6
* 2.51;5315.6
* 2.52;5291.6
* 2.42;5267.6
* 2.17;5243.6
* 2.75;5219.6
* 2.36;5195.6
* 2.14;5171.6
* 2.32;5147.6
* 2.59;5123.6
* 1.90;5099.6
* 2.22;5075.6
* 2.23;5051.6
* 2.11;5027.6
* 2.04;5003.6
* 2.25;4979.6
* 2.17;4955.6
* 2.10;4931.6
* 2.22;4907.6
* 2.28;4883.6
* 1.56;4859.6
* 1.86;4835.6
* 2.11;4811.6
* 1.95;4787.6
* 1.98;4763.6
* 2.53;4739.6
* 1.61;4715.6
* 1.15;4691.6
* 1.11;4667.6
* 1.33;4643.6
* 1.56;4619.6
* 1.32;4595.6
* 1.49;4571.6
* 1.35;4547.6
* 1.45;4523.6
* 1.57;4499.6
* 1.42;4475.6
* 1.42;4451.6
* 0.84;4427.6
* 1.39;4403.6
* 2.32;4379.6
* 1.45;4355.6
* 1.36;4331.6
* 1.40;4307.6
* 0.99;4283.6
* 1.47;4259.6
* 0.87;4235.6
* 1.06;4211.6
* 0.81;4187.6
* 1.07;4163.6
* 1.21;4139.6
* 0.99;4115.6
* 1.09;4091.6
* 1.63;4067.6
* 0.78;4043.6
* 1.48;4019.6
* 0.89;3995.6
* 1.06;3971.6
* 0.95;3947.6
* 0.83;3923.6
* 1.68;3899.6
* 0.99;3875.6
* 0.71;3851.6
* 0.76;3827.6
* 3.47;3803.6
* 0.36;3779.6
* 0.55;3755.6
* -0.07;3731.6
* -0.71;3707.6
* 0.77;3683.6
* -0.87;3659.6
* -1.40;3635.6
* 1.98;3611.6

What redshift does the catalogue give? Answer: 0.184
